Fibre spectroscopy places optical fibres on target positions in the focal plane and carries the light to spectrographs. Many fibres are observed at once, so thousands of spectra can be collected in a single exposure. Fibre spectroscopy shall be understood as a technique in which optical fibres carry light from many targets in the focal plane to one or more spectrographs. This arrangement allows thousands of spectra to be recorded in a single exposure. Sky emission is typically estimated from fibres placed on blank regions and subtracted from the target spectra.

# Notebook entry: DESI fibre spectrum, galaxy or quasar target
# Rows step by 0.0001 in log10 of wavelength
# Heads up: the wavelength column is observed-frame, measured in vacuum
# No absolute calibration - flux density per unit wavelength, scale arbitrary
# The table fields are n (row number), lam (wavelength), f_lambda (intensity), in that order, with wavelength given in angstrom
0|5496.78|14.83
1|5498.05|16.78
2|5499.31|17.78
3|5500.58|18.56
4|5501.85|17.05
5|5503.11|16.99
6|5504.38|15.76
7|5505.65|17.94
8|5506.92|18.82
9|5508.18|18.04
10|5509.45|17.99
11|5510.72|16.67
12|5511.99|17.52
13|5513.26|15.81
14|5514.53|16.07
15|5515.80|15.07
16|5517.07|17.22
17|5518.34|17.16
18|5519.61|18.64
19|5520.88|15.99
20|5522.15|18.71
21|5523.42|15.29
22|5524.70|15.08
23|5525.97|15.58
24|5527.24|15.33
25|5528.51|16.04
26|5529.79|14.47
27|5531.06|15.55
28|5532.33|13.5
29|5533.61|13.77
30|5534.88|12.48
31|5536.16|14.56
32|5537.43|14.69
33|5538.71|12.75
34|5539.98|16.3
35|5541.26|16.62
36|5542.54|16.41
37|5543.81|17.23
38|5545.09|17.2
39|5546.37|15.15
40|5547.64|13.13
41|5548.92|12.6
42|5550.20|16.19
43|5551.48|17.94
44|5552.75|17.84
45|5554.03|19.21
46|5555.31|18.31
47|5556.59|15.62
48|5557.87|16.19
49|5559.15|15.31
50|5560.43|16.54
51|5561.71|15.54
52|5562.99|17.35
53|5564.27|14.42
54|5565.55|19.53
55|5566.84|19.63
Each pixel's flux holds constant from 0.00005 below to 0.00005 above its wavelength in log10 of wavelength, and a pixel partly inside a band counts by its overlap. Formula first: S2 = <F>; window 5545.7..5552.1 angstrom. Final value 15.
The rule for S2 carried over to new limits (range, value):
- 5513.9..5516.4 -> 15.6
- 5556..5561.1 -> 15.9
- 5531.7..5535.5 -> 13.2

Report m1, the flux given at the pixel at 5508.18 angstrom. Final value 18.04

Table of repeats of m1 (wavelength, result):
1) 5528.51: 16.04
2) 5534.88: 12.48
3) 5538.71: 12.75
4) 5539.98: 16.3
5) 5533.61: 13.77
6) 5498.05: 16.78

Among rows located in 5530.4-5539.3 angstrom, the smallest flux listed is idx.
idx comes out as 12.48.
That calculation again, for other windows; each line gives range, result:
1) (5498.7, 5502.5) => 17.05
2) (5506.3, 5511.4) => 16.67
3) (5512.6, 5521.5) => 15.07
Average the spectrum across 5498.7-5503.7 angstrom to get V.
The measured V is 17.6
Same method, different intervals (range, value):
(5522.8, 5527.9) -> 15.3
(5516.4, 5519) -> 17.2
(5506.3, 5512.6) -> 17.8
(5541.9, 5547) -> 16.5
